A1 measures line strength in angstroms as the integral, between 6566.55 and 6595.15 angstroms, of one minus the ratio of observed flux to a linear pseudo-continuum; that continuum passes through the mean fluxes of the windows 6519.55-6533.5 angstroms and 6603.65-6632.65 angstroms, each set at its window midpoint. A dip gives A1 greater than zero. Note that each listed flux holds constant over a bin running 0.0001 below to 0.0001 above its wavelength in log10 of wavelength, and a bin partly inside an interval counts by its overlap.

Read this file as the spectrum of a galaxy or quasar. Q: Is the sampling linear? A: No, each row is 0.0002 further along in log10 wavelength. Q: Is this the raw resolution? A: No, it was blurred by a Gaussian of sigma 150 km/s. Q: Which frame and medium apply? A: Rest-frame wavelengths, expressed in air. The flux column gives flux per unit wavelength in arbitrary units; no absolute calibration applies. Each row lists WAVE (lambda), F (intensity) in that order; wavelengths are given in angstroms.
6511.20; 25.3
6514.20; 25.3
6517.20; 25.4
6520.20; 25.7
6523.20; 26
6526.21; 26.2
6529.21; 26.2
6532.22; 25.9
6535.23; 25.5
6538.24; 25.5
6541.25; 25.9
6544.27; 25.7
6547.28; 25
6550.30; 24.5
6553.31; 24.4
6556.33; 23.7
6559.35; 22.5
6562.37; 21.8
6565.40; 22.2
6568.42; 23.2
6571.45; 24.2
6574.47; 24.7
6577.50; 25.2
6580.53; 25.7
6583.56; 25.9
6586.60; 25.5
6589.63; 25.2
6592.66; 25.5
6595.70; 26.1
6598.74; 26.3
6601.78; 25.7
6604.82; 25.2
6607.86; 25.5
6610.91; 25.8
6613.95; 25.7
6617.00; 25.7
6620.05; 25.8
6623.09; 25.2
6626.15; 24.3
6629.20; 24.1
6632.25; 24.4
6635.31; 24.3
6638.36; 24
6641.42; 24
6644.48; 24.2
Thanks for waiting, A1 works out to 0.58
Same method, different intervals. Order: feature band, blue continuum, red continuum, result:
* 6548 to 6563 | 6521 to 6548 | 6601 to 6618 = 1.3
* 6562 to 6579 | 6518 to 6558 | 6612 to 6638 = 1.0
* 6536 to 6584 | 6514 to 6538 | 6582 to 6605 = 2.6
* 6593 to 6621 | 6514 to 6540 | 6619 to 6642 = -1.1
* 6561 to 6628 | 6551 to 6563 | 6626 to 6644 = -3.7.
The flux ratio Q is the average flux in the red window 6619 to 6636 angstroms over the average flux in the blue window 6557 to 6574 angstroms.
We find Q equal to 1.08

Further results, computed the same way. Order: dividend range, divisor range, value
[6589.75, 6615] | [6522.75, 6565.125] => 1.04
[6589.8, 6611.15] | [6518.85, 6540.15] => 0.99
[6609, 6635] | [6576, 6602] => 0.98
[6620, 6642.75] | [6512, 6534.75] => 0.95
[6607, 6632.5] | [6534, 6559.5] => 1.01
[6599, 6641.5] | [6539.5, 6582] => 1.04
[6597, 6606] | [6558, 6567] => 1.16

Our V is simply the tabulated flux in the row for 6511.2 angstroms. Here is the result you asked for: 25.3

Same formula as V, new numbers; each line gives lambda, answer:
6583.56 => 25.9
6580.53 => 25.7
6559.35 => 22.5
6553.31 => 24.4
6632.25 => 24.4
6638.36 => 24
